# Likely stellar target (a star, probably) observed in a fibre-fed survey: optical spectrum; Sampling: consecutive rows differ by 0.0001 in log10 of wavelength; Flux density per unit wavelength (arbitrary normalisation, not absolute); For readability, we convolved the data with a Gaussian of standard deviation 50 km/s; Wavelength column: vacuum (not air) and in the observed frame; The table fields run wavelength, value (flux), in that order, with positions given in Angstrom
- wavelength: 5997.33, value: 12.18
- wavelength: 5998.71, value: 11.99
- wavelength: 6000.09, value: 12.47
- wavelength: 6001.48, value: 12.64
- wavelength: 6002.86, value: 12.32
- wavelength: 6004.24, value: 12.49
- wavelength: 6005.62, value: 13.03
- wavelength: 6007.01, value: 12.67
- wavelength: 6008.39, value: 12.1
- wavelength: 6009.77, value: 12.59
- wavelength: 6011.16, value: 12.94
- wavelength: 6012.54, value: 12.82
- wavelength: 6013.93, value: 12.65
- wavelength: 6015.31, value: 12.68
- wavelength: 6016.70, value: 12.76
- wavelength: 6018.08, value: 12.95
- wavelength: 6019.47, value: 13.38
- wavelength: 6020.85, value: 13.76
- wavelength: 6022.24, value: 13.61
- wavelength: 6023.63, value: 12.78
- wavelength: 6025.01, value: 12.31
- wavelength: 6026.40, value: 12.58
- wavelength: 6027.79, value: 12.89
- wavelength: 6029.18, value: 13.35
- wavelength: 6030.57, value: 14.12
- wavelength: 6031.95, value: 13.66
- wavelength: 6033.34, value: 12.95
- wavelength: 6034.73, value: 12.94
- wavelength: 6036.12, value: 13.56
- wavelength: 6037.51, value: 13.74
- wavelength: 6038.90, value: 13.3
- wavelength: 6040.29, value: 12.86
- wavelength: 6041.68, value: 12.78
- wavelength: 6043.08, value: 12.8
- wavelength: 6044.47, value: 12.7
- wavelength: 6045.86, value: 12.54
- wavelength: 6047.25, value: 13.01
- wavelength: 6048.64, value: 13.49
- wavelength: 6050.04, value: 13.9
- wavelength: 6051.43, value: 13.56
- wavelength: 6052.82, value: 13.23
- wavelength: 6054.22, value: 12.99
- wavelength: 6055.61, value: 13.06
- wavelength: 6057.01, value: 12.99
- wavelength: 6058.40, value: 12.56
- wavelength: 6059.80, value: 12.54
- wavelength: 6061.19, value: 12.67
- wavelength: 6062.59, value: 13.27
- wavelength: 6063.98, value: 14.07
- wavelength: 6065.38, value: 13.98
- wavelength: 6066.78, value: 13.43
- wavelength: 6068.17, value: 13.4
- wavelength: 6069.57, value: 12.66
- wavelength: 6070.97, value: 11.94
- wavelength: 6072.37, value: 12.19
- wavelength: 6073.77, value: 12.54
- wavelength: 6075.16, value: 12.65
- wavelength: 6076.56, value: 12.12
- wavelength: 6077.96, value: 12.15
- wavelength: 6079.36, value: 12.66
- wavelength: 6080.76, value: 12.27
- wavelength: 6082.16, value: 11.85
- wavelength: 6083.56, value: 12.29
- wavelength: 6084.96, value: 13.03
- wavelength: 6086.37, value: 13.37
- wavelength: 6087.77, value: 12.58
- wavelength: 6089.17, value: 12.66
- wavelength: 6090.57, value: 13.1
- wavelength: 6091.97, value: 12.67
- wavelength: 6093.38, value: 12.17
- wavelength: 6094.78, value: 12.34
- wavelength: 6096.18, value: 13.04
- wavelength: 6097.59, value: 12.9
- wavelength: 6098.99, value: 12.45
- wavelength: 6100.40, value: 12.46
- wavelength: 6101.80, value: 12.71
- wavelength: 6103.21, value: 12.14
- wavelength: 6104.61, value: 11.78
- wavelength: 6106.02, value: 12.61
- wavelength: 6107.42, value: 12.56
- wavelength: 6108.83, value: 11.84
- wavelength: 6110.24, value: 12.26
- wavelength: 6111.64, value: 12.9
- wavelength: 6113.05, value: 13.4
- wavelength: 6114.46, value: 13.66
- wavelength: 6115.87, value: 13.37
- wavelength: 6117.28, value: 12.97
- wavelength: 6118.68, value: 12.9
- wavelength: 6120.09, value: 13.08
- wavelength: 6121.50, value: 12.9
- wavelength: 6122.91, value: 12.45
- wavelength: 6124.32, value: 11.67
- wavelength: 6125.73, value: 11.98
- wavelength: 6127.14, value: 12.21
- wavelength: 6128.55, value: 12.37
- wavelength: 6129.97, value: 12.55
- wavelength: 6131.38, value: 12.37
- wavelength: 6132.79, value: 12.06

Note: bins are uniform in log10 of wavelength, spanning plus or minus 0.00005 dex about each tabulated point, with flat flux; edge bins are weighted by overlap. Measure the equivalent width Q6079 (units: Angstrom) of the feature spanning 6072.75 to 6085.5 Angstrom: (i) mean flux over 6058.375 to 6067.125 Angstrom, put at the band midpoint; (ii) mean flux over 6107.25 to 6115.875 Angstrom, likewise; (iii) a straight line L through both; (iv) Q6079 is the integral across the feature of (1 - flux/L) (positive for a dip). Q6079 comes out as 0.71 Angstrom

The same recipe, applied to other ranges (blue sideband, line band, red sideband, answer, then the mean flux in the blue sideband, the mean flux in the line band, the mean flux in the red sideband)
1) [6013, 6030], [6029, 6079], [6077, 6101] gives -1.0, 13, 13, 12.6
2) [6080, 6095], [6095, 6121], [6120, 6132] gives -0.5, 12.6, 12.7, 12.4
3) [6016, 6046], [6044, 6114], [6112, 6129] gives 0.9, 13.1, 12.8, 12.8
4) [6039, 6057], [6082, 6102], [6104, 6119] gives 0.3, 13.1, 12.7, 12.8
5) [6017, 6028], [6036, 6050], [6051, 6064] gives -0.1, 13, 13.1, 13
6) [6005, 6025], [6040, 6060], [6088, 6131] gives -0.4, 12.9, 13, 12.6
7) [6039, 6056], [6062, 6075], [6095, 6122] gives -0.1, 13.1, 13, 12.7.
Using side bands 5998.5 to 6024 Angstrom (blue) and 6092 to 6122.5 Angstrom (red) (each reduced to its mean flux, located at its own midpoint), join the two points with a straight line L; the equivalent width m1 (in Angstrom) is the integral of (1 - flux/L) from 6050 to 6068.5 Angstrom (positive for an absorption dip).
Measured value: -0.7 Angstrom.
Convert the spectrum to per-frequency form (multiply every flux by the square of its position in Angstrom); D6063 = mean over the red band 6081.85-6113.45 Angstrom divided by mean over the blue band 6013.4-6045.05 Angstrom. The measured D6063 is 0.98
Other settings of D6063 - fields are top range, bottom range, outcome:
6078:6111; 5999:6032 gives 1.00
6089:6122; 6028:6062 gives 0.99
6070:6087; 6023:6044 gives 0.96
